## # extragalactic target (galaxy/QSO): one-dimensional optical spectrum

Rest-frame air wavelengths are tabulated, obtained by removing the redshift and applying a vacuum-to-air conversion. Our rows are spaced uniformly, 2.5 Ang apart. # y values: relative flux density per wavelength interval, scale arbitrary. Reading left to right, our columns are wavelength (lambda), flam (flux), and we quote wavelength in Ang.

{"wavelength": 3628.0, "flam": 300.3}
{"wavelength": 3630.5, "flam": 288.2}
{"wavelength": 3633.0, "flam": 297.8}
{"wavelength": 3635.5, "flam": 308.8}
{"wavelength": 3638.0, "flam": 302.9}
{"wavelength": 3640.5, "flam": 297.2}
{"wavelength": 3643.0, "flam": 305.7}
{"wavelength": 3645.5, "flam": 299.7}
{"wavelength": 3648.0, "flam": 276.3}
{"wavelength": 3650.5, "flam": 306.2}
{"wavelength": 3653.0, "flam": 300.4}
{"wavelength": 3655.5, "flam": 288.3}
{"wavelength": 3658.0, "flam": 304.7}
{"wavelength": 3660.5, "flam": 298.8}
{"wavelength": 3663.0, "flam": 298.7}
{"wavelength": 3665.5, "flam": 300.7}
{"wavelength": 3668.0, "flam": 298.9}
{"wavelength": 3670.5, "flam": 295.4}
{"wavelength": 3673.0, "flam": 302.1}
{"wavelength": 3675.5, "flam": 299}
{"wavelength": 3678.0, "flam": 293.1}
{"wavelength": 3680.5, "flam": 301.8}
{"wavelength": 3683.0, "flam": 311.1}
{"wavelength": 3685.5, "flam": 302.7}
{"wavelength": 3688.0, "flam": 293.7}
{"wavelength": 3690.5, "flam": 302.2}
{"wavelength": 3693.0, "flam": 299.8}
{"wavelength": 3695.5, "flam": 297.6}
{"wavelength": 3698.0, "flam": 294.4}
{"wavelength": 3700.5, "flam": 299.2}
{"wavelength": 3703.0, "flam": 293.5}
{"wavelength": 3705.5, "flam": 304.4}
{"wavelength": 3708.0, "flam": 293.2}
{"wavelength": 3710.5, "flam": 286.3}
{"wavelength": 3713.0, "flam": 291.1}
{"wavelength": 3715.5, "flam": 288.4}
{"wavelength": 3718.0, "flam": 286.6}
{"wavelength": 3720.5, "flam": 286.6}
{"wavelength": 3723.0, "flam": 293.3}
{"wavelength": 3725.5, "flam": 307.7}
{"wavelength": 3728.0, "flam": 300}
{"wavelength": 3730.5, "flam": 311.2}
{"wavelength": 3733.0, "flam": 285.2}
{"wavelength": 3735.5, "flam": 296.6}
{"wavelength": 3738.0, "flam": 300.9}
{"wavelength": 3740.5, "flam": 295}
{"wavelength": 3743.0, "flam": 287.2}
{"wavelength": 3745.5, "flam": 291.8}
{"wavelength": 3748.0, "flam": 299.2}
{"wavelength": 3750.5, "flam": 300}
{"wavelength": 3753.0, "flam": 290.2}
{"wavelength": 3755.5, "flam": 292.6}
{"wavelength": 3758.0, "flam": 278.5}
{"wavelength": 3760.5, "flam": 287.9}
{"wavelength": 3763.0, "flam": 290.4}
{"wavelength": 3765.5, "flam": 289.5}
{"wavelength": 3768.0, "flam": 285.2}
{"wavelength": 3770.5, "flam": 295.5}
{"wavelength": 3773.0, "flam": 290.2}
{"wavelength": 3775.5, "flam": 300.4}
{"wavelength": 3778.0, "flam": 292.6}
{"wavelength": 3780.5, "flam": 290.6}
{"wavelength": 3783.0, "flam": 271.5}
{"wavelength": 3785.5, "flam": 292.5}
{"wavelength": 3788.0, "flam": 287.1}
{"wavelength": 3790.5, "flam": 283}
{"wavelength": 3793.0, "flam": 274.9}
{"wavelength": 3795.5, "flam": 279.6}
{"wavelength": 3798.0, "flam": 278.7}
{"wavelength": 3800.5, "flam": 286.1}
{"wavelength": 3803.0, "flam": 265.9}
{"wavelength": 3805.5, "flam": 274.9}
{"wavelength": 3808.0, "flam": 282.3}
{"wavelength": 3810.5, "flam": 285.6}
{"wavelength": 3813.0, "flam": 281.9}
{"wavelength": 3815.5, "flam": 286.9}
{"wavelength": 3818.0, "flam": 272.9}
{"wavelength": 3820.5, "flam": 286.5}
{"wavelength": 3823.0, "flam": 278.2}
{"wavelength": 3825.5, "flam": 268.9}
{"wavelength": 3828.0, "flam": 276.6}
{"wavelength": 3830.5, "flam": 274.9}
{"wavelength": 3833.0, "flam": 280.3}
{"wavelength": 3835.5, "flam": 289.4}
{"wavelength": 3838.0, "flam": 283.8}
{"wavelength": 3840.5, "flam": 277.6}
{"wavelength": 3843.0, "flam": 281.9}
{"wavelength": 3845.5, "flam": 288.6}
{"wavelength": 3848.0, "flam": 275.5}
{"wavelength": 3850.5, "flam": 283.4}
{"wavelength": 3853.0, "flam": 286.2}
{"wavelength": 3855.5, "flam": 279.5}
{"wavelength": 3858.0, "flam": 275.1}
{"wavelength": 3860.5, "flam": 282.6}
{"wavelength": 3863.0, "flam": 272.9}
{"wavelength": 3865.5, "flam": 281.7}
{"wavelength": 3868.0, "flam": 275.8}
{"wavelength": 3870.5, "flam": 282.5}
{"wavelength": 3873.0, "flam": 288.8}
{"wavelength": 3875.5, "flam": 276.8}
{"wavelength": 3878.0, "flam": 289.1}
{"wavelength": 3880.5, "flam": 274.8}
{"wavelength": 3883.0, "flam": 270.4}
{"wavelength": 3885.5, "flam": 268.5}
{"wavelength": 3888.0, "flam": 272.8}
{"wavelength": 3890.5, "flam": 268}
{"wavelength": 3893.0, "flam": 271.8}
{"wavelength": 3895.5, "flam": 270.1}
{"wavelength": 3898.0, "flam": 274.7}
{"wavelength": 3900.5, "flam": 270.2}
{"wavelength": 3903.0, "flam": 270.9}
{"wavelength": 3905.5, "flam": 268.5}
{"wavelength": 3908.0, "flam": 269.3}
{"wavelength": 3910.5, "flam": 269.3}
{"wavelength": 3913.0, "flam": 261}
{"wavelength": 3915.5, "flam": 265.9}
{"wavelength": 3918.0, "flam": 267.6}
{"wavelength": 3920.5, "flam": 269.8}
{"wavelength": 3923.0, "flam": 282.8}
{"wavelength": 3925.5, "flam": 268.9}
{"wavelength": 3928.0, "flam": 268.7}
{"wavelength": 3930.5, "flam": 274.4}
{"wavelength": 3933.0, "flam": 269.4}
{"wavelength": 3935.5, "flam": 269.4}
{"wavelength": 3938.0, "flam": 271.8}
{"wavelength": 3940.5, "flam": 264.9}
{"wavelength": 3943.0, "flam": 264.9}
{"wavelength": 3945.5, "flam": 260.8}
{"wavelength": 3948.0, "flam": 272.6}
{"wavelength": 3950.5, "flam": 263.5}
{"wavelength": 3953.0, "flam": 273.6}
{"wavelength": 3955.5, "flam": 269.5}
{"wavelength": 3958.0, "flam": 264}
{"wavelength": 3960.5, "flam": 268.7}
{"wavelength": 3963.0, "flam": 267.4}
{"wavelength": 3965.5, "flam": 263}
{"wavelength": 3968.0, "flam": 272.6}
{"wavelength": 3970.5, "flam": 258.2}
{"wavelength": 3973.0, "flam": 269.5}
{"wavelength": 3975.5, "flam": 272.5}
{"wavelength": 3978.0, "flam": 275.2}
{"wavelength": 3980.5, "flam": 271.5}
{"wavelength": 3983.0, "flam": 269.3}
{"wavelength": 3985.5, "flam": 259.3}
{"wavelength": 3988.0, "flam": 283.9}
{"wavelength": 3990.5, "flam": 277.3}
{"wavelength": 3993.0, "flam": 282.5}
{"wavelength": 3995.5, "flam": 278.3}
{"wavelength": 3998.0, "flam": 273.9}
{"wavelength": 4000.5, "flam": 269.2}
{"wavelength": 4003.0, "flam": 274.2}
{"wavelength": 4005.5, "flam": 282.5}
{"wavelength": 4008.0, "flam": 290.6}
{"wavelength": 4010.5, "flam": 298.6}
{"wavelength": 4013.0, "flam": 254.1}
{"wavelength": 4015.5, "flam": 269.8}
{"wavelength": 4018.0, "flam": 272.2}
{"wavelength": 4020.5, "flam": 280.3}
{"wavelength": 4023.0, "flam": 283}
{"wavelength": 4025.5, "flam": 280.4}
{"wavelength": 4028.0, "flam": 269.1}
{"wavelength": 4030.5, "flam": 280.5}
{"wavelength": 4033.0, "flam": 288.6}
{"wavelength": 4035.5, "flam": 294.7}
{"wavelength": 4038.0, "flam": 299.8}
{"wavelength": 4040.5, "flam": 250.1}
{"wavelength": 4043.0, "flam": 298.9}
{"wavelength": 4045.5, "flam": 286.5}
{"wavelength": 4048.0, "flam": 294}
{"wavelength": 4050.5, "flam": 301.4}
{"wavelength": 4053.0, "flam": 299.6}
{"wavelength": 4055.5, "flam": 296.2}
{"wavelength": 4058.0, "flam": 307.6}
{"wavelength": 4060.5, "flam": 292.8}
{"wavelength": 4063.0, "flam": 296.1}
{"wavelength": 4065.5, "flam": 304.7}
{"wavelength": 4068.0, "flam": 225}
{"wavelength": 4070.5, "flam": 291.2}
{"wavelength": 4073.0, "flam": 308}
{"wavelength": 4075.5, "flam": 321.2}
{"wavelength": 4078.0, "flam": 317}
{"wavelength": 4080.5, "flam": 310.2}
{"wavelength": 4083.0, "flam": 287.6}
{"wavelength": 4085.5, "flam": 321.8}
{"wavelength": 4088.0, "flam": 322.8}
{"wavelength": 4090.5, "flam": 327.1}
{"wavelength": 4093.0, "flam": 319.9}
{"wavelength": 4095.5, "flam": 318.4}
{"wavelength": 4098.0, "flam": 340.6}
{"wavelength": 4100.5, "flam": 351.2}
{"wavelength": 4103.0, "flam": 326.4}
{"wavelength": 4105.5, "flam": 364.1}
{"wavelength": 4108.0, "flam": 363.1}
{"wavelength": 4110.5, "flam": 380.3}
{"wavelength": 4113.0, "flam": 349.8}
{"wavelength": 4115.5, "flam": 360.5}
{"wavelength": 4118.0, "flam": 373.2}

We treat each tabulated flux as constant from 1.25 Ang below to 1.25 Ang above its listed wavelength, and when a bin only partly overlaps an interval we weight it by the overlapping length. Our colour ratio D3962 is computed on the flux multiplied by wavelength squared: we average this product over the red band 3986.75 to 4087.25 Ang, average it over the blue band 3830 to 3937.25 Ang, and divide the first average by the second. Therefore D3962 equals 1.13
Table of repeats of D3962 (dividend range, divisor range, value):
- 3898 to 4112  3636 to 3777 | 1.13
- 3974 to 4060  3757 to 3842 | 1.11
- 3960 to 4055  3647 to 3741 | 1.10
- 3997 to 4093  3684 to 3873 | 1.16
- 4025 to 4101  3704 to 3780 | 1.21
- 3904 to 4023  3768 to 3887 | 1.03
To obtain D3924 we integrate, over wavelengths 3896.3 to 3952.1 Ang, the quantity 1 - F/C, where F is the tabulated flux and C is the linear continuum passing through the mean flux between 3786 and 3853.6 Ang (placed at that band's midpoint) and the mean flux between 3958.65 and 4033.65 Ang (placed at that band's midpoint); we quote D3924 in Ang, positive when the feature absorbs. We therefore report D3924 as 1.6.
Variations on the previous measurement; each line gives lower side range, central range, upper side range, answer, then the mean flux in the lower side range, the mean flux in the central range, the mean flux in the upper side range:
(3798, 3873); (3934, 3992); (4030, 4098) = 4.4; 280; 269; 300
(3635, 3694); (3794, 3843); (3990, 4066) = 2.3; 299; 280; 285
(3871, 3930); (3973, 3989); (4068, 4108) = 1.2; 272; 272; 320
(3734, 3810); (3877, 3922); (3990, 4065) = 2.4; 288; 271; 284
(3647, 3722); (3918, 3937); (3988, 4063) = 1.1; 297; 272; 284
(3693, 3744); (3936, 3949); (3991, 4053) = 0.8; 295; 267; 282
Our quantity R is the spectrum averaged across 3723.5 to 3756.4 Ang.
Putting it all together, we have 297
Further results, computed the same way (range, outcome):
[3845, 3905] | 277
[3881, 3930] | 270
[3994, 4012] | 281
